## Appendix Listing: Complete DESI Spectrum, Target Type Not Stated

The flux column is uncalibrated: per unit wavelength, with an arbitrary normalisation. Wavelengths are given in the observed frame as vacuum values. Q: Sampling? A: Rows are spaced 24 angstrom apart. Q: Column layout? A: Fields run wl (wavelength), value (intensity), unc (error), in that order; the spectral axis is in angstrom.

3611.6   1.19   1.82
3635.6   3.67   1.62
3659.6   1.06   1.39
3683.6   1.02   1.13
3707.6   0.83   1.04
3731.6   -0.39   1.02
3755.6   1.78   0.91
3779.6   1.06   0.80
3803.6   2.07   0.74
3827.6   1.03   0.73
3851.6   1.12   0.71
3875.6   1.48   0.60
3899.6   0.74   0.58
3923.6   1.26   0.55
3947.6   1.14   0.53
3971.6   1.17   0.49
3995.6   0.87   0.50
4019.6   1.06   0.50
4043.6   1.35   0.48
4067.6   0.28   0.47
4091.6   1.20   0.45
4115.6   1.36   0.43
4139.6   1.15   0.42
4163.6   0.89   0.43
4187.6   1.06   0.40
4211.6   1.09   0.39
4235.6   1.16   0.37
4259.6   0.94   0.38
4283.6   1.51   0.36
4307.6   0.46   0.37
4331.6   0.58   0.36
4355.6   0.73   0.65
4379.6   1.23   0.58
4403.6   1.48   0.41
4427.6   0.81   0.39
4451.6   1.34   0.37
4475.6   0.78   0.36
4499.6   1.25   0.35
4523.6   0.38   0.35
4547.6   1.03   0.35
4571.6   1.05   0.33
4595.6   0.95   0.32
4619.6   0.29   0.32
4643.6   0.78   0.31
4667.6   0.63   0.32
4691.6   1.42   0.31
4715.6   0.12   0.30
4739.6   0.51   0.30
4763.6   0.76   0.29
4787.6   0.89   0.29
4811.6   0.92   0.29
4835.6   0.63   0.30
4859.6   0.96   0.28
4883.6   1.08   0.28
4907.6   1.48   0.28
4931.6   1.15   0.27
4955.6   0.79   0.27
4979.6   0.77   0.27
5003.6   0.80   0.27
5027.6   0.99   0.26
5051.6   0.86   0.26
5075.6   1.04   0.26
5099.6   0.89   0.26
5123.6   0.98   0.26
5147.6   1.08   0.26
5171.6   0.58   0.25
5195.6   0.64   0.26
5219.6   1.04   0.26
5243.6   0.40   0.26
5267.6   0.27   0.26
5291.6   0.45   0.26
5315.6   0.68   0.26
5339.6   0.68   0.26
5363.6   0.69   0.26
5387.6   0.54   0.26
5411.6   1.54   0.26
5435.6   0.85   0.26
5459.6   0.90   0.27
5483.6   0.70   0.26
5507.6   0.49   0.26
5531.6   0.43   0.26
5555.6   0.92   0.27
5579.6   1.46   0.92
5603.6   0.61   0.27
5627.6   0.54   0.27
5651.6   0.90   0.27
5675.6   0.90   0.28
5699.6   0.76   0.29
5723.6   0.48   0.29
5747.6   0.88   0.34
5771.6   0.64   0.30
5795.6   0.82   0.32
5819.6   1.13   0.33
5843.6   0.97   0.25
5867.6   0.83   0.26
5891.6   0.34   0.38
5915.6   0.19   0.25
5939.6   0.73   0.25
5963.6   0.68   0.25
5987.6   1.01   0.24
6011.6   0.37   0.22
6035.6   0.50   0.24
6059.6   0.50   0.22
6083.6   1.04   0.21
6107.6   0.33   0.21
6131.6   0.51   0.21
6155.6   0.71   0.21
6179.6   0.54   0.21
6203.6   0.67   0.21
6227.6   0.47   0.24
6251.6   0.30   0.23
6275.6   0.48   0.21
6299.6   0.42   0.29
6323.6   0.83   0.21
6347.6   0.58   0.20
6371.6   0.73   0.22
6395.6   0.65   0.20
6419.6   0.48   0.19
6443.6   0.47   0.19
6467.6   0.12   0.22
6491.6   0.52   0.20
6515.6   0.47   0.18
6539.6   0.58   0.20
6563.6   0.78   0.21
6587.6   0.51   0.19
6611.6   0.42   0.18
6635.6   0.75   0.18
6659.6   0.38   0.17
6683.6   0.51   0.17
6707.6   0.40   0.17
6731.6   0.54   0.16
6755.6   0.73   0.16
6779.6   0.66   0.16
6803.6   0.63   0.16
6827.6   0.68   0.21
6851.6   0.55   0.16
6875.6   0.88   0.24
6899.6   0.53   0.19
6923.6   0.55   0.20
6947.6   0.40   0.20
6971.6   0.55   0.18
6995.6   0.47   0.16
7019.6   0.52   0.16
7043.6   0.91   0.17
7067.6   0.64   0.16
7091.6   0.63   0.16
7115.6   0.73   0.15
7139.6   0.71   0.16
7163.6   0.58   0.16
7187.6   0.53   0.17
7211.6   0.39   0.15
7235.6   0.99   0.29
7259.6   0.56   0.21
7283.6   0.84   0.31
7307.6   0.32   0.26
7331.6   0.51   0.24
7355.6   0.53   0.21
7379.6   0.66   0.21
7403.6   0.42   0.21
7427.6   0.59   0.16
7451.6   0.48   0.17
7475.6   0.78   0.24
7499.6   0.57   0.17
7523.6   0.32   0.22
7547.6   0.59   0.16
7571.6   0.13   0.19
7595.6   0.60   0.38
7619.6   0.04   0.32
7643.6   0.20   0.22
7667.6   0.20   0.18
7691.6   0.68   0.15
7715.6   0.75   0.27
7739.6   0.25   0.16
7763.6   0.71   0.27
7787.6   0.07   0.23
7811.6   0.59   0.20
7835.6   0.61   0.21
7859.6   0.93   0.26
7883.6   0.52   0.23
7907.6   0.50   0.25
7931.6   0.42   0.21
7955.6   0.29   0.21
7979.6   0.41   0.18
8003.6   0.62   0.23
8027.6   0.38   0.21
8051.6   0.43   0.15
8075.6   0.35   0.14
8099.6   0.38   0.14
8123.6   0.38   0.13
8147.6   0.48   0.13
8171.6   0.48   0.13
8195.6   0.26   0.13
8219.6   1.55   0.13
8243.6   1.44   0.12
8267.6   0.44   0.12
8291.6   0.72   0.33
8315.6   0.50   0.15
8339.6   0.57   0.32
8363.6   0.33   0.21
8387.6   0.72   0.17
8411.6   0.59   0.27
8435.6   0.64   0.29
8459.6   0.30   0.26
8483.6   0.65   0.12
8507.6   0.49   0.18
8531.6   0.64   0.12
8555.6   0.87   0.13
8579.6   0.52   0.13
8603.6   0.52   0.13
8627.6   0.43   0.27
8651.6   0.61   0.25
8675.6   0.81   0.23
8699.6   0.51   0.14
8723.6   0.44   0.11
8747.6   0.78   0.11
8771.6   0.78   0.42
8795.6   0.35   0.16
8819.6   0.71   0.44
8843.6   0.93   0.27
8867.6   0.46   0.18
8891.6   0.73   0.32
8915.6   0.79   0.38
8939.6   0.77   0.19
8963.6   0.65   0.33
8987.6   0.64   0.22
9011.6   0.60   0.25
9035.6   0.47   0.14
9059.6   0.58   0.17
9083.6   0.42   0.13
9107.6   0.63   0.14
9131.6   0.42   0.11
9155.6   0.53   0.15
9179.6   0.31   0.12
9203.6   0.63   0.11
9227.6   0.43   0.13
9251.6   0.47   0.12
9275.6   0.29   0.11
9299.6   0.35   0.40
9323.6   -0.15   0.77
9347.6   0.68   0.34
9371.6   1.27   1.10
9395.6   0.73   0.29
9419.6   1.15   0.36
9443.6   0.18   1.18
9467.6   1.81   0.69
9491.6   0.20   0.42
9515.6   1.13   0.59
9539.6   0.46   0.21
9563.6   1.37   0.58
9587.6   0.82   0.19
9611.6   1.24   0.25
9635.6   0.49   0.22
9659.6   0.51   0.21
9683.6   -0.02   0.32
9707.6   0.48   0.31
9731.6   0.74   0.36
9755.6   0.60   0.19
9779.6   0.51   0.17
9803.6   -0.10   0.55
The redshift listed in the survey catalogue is 1.21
